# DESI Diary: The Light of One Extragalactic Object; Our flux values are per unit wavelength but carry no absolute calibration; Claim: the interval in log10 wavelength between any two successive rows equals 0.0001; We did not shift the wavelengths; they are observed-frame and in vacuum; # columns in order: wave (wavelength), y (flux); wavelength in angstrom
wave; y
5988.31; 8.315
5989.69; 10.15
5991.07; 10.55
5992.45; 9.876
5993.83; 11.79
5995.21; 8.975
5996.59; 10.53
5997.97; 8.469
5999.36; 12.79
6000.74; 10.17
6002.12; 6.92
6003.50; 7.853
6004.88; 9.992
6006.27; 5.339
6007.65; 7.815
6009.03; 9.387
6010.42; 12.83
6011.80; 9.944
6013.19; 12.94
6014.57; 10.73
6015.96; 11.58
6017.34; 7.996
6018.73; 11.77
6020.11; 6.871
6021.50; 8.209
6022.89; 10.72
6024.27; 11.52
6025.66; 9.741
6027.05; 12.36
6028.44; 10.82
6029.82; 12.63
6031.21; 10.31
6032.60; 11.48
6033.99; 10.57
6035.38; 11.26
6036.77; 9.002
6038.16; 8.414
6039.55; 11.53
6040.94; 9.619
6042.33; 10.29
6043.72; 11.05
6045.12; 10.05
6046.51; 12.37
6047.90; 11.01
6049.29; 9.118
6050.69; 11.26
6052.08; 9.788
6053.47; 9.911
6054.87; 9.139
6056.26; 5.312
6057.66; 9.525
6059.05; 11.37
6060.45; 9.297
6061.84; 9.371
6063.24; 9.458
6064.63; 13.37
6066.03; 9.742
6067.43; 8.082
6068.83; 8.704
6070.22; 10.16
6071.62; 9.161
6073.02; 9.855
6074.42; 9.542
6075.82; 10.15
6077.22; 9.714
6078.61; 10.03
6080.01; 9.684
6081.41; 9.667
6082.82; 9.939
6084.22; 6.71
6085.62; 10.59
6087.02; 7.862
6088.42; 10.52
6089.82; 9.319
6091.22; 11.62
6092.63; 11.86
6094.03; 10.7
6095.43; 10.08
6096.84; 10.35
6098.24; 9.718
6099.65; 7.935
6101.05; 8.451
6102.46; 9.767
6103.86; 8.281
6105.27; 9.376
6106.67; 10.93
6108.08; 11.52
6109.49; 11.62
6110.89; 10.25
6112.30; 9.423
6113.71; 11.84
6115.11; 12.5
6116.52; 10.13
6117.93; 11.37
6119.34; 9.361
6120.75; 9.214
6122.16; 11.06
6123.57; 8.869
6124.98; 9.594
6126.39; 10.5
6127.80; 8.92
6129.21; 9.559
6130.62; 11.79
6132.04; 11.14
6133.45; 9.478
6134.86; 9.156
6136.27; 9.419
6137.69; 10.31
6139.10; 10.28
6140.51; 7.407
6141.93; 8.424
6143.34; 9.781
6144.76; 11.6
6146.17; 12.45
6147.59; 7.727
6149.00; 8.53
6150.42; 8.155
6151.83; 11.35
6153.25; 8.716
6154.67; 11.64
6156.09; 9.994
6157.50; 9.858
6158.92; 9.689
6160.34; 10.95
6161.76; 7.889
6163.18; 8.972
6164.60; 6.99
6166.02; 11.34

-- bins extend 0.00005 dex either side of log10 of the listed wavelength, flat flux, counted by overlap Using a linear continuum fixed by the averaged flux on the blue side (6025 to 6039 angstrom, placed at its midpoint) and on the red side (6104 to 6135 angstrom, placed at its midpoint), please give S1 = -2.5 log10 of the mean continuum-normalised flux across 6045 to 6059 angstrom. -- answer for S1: 0.08 mag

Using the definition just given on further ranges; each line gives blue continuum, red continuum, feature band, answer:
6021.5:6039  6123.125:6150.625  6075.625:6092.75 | 0.045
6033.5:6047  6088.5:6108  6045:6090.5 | 0.054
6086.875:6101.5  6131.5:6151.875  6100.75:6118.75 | -0.066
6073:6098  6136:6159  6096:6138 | -0.027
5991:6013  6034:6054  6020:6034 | -0.059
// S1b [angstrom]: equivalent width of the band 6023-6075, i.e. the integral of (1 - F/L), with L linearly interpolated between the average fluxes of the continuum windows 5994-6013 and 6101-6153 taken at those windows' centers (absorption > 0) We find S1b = -2.8 angstrom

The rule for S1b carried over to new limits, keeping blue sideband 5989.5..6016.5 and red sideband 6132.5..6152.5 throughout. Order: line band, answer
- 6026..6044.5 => -1.6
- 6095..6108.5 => 0.1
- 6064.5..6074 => 0.1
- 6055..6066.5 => 0.2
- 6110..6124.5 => -1.1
